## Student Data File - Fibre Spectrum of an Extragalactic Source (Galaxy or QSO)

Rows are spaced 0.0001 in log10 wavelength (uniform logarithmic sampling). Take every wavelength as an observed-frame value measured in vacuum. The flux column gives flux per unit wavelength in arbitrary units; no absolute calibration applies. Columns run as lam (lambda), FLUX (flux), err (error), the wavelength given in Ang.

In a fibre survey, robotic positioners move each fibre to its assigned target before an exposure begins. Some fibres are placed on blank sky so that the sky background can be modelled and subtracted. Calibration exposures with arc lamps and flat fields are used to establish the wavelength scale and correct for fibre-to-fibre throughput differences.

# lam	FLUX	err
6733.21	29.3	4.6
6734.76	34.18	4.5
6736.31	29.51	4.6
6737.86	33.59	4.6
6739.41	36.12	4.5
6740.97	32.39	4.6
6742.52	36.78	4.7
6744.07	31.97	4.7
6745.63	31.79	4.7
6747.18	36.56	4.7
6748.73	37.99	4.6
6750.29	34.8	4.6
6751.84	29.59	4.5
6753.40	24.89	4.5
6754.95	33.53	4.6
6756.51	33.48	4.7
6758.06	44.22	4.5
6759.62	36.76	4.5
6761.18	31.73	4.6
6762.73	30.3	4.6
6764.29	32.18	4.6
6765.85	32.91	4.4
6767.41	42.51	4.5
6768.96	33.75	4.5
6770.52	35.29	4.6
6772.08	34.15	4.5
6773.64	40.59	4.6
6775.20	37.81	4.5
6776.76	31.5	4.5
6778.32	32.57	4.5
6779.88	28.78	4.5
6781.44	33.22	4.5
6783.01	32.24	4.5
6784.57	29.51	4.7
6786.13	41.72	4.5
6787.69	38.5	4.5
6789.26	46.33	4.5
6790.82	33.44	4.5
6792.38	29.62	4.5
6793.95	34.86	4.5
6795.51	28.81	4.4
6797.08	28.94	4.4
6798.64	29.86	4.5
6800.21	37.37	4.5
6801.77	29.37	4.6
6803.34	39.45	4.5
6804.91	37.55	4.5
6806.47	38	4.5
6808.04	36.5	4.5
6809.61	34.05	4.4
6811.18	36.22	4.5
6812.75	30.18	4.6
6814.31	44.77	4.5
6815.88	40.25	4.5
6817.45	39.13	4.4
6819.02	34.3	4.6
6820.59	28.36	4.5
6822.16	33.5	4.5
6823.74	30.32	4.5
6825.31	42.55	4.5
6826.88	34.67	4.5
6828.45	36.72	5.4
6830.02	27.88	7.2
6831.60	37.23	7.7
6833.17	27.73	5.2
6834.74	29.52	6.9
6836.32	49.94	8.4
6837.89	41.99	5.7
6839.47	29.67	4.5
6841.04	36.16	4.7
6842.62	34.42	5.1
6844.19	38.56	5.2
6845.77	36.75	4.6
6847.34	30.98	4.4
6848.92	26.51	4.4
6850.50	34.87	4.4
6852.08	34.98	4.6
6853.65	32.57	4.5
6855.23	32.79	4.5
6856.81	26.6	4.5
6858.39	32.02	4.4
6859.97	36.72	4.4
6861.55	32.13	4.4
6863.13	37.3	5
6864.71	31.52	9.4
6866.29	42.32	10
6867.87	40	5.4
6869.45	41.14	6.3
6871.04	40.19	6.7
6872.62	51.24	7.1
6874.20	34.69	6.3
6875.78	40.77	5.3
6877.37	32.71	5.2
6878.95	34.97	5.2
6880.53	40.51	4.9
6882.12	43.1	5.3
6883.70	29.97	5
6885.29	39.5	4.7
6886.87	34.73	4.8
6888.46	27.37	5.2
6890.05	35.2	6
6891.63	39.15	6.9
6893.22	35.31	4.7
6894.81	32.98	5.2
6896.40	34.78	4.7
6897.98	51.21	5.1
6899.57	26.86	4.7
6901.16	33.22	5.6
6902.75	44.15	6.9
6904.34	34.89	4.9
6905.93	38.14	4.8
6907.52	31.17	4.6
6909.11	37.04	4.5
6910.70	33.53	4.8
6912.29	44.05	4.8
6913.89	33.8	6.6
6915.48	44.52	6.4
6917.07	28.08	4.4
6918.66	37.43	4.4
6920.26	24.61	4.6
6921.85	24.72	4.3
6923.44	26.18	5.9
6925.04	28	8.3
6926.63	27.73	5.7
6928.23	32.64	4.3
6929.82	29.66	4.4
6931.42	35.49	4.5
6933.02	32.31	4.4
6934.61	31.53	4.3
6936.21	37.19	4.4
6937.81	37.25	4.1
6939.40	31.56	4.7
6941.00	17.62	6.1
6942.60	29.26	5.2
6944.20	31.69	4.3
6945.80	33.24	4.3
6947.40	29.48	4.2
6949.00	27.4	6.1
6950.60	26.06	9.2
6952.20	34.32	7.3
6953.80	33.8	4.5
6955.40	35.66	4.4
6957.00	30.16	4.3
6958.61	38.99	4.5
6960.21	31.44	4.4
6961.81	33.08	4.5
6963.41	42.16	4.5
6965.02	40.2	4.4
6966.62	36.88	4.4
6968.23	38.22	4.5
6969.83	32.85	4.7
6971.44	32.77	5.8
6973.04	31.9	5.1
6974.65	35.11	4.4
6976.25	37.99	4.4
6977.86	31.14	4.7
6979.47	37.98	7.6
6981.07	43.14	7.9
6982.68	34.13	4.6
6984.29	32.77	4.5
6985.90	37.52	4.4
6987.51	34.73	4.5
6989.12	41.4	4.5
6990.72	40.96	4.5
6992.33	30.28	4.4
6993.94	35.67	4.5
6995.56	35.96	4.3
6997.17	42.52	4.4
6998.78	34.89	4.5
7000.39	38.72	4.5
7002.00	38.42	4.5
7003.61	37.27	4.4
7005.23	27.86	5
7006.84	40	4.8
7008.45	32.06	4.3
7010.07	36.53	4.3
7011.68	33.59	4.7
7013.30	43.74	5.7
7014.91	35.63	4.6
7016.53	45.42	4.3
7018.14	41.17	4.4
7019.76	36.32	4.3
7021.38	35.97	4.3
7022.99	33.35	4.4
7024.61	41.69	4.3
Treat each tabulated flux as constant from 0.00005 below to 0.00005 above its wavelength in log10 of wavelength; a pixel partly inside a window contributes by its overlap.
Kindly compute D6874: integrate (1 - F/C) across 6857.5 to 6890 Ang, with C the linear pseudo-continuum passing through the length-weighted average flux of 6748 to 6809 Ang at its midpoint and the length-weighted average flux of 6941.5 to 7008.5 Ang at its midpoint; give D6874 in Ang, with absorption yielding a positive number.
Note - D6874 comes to -2.21 Ang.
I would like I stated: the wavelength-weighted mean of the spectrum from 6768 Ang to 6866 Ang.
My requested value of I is 34.6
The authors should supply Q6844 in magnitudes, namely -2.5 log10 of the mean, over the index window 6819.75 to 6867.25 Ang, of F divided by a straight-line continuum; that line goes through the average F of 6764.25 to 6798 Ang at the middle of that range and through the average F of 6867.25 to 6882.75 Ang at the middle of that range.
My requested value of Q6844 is 0.11 mag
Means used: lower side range 34.5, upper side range 39.9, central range 34.3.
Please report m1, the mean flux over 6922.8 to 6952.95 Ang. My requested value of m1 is 30.5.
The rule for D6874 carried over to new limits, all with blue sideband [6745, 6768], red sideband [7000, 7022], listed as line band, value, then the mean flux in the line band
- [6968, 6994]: 0.8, 35.8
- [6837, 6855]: 0.5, 34.4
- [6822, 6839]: -0.3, 35.6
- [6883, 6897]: 0.6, 34.3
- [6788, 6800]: 0.4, 33.5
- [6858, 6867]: 0.0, 35.4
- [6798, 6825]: -0.4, 35.4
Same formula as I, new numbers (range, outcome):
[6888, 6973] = 33.5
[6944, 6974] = 33.7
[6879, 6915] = 36.4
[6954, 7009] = 36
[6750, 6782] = 34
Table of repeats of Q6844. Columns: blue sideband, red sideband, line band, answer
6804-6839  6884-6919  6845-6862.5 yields 0.11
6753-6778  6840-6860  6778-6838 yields -0.03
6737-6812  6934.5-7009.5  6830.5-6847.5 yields -0.04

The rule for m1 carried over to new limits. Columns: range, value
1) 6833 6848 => 35.9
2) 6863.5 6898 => 37.6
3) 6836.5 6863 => 34.1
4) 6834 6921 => 36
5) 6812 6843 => 35.5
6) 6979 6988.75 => 36.9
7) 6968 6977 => 34.6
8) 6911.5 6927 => 32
